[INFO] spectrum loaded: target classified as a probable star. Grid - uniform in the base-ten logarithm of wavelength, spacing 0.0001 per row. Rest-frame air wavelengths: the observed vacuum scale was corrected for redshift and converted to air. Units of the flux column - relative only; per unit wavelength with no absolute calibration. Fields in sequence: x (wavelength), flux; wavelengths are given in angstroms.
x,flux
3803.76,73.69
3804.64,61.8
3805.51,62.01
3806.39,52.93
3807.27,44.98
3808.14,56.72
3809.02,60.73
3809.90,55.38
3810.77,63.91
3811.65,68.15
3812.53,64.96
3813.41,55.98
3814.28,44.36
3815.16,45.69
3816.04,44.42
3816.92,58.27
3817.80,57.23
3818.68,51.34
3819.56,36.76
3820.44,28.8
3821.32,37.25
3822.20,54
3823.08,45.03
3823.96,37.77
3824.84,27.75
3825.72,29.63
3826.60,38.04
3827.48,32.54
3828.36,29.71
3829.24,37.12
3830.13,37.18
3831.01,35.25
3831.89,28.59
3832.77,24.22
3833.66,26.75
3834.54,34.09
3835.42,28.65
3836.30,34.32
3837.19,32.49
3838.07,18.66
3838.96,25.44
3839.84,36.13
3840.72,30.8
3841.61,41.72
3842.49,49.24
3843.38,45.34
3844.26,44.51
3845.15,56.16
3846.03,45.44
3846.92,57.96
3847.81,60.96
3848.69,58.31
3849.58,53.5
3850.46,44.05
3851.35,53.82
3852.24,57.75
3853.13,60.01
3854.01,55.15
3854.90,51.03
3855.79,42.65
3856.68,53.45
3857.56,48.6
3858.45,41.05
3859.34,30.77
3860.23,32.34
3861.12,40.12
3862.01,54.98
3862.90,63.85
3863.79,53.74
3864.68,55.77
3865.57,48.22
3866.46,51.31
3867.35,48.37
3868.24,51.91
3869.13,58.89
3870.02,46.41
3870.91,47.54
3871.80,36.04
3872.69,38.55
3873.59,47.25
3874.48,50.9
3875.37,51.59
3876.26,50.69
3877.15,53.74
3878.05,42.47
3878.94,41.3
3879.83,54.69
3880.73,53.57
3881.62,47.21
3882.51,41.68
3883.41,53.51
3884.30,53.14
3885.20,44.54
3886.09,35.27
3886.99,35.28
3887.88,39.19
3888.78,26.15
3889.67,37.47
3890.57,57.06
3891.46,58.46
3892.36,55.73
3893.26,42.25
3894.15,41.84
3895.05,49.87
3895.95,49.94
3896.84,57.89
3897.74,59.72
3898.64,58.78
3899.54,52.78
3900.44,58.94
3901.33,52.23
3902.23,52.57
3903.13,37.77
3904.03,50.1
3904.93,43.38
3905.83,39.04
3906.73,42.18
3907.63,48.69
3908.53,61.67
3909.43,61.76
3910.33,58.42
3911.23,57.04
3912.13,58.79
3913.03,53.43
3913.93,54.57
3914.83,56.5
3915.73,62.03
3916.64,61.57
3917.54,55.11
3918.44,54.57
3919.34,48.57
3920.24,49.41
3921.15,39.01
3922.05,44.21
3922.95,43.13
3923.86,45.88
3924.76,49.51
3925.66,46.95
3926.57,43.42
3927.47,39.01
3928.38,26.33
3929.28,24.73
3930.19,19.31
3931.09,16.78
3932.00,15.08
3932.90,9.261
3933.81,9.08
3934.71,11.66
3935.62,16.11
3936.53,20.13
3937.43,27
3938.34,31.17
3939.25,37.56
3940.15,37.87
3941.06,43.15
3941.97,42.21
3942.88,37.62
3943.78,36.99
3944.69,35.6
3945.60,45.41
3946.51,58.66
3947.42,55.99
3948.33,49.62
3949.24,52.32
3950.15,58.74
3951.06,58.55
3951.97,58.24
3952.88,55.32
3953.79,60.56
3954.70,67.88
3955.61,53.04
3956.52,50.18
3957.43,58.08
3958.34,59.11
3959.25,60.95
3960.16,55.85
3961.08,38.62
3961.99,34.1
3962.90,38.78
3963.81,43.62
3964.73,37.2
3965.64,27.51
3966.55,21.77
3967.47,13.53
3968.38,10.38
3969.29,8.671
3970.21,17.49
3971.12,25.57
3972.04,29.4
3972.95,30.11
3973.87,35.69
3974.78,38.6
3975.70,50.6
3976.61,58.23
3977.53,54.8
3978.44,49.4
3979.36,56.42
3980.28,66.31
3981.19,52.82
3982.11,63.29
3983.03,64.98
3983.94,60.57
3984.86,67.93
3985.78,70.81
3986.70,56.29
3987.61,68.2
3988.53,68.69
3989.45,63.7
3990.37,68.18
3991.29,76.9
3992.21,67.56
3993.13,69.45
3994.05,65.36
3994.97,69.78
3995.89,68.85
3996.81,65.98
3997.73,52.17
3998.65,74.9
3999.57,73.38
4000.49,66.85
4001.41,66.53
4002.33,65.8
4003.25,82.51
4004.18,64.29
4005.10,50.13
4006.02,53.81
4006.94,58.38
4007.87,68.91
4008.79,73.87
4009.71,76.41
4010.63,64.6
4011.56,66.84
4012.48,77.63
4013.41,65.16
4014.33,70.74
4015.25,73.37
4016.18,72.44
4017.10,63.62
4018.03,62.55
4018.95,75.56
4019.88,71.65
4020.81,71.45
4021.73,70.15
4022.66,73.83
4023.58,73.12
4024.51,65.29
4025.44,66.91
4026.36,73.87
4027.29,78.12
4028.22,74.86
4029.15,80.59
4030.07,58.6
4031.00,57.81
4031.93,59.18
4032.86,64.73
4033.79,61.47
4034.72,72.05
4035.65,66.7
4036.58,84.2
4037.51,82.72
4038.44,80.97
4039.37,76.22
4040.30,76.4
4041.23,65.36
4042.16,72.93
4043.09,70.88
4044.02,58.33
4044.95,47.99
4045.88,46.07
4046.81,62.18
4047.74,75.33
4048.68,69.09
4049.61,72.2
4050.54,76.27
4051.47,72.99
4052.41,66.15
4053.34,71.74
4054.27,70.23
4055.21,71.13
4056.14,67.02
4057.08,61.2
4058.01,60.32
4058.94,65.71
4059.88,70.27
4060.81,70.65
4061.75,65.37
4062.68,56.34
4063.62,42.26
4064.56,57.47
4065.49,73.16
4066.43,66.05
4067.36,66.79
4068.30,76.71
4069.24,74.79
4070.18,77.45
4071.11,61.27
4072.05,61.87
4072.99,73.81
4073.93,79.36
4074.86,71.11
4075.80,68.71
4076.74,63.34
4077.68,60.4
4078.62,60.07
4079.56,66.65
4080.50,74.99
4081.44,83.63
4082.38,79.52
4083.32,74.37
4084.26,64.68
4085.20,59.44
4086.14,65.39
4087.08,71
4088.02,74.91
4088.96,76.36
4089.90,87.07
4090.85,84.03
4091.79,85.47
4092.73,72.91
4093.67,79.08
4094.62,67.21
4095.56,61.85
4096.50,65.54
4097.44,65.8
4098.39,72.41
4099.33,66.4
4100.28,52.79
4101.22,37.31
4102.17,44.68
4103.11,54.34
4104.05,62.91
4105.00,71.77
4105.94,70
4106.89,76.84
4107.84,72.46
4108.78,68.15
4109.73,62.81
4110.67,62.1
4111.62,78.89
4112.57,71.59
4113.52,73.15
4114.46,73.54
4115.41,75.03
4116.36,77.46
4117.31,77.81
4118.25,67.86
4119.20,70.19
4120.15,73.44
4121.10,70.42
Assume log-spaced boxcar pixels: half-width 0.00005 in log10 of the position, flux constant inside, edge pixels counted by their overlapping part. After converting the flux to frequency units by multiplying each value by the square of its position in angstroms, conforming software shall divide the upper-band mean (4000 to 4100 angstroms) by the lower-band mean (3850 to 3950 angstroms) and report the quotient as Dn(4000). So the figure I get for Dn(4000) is 1.6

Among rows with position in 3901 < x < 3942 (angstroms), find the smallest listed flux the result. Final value 9.08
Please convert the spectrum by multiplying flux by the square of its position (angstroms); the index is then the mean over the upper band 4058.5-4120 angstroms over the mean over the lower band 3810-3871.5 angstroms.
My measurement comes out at 1.74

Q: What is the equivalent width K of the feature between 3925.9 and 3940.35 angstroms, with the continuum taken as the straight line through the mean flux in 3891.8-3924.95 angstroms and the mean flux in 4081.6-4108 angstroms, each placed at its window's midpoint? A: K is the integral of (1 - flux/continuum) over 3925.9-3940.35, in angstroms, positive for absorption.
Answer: 7.98 angstroms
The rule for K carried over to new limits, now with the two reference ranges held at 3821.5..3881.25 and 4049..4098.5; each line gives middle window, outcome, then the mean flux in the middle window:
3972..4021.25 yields -2.3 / 63.7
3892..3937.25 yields 6.1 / 44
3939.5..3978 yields 9.0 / 43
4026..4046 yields -1.2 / 69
